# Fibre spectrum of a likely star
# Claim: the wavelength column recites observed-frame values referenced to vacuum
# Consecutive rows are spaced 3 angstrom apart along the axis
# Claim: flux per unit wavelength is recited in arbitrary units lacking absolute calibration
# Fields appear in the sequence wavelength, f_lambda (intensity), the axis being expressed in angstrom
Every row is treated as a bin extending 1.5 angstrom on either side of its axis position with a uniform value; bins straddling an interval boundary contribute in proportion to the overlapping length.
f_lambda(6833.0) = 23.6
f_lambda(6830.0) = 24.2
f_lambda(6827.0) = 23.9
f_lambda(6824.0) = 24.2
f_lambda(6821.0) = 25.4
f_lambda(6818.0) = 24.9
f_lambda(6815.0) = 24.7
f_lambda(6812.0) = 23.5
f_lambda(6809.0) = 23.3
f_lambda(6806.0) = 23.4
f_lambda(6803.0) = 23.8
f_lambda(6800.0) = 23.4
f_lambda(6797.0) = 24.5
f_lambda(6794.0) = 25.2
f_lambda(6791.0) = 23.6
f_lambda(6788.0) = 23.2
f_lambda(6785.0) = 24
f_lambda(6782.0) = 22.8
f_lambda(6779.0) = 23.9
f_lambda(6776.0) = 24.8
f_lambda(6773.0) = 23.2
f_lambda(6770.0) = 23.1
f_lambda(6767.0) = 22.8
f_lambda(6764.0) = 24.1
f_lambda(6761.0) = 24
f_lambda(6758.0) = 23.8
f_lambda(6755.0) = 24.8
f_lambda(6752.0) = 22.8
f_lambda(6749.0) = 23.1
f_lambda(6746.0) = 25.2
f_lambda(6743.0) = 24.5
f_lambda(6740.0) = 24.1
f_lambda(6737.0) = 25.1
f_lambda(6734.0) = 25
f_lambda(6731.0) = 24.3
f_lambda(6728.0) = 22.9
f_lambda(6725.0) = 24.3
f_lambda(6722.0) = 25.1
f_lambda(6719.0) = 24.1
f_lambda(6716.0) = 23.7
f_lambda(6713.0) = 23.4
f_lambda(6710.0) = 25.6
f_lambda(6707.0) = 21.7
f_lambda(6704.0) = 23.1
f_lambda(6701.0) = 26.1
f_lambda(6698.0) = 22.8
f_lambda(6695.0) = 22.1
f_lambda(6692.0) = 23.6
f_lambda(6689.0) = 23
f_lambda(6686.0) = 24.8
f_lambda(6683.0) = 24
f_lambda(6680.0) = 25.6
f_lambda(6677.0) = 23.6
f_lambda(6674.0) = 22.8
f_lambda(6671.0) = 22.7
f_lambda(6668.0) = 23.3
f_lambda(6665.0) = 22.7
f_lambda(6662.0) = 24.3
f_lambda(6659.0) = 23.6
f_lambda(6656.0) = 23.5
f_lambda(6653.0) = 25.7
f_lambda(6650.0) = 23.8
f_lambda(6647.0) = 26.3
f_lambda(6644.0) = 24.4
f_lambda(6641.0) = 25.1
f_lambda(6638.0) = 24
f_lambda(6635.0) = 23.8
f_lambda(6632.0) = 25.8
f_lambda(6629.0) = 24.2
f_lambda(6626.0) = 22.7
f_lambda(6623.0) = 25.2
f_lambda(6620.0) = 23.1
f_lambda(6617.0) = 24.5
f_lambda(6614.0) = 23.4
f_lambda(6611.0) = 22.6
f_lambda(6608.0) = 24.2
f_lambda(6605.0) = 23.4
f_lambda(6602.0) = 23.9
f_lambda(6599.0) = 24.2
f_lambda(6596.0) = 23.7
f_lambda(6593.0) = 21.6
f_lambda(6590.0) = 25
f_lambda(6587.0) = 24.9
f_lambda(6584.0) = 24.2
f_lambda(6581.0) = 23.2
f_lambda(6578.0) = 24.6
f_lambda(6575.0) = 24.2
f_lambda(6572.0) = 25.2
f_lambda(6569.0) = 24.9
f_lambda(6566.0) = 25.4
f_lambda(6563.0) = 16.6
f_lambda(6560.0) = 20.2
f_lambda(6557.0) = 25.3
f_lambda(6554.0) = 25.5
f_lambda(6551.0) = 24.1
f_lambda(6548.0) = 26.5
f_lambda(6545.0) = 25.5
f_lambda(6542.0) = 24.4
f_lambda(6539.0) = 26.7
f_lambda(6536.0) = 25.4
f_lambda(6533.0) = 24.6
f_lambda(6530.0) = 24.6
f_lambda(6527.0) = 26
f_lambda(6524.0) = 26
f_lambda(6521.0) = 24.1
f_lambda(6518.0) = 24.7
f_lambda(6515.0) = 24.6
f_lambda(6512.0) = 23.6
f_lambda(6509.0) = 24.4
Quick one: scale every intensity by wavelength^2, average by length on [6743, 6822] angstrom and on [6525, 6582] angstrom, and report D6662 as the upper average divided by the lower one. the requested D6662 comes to 1.0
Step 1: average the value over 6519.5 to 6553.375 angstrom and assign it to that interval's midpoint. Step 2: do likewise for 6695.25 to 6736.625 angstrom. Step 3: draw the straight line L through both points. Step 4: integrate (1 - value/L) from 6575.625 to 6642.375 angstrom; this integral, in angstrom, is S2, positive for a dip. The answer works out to 2.1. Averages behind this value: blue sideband 25.3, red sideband 24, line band 24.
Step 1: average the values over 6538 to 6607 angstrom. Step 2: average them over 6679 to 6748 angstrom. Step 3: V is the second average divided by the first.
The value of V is 1.00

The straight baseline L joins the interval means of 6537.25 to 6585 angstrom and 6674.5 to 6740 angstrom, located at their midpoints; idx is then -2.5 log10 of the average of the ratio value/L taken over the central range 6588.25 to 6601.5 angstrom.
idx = 0.02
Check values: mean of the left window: 24.2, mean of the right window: 24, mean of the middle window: 23.7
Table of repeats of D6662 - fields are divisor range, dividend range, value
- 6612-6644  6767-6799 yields 1.03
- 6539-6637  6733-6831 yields 1.06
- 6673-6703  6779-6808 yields 1.03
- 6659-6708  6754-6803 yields 1.04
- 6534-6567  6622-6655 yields 1.05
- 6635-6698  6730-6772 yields 1.03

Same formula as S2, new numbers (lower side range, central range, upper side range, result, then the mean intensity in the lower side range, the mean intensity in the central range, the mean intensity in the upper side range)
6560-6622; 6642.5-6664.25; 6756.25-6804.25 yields -0.8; 23.6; 24.5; 23.8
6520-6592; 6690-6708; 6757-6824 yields 0.6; 24.4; 23.3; 23.9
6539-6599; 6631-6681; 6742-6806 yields -0.4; 24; 24.1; 23.8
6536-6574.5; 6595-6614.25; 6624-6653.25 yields 0.6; 24.2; 23.6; 24.5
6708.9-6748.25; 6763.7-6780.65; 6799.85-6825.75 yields 0.4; 24.4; 23.6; 24.1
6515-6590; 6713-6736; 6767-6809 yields -0.2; 24.5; 24.2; 23.7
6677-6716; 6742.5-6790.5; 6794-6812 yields 0.1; 23.8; 23.7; 23.8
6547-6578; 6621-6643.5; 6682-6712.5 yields -0.6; 23.8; 24.4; 23.7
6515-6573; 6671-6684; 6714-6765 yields 0.2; 24.5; 23.9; 24.2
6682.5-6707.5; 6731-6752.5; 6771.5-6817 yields -0.6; 23.5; 24.3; 23.8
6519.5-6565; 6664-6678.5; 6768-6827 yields 0.7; 24.4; 23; 23.9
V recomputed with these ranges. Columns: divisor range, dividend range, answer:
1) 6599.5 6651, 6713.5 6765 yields 1.00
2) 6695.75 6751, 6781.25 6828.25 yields 1.00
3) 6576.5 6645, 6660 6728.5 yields 0.99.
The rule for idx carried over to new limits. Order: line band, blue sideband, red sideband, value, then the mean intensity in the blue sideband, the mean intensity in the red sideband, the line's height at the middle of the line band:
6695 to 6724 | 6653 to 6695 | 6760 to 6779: -0.01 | 23.7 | 23.7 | 23.7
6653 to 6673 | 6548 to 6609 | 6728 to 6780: 0.02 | 23.8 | 24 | 23.9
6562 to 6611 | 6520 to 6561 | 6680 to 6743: 0.04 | 25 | 24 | 24.7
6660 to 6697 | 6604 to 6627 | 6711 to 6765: 0.02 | 23.7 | 24.1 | 23.9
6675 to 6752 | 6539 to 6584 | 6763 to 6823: 0.00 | 24.1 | 23.9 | 23.9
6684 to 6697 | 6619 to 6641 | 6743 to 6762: 0.03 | 24.2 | 24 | 24.1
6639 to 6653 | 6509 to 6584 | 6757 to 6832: -0.03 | 24.4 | 23.9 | 24.2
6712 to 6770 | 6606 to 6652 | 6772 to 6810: -0.01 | 24.2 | 23.8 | 23.9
